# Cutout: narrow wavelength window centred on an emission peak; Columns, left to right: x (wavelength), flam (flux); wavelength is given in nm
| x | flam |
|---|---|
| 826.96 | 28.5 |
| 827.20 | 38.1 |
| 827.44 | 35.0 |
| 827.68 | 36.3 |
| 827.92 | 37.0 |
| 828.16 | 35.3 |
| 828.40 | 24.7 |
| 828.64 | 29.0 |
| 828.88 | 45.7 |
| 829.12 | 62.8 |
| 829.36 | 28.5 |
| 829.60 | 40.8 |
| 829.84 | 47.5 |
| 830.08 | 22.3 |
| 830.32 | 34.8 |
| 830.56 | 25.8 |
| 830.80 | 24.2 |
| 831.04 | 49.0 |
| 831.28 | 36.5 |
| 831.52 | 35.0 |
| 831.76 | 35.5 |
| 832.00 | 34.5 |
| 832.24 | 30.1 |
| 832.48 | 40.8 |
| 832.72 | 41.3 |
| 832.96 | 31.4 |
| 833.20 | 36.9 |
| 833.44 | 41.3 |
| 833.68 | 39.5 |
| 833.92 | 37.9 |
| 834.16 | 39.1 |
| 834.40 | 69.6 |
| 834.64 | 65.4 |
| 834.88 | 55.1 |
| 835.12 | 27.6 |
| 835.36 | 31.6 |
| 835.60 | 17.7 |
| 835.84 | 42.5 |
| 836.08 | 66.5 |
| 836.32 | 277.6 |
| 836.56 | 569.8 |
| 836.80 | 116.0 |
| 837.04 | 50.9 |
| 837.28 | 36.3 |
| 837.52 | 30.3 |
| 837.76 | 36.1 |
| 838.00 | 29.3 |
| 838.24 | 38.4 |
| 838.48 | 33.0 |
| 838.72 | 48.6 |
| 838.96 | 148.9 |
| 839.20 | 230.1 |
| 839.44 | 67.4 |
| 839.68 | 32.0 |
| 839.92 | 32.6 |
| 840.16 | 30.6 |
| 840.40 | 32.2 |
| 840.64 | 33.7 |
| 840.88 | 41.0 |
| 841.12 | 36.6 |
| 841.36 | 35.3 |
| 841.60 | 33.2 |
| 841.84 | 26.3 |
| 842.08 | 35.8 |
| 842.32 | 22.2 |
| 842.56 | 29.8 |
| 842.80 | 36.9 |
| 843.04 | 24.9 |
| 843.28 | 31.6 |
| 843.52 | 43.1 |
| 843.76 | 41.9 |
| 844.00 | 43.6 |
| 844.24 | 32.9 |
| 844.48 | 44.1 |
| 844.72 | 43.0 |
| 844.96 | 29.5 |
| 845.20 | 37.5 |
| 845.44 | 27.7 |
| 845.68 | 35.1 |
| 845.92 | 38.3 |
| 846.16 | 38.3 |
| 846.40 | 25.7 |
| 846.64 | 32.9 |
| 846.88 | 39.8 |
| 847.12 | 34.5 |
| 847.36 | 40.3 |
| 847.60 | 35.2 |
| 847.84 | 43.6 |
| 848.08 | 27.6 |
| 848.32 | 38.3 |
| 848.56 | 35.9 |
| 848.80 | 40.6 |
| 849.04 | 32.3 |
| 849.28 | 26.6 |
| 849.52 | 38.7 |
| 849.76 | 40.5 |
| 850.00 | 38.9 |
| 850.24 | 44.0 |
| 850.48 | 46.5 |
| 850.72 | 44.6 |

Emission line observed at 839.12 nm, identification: [N II]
